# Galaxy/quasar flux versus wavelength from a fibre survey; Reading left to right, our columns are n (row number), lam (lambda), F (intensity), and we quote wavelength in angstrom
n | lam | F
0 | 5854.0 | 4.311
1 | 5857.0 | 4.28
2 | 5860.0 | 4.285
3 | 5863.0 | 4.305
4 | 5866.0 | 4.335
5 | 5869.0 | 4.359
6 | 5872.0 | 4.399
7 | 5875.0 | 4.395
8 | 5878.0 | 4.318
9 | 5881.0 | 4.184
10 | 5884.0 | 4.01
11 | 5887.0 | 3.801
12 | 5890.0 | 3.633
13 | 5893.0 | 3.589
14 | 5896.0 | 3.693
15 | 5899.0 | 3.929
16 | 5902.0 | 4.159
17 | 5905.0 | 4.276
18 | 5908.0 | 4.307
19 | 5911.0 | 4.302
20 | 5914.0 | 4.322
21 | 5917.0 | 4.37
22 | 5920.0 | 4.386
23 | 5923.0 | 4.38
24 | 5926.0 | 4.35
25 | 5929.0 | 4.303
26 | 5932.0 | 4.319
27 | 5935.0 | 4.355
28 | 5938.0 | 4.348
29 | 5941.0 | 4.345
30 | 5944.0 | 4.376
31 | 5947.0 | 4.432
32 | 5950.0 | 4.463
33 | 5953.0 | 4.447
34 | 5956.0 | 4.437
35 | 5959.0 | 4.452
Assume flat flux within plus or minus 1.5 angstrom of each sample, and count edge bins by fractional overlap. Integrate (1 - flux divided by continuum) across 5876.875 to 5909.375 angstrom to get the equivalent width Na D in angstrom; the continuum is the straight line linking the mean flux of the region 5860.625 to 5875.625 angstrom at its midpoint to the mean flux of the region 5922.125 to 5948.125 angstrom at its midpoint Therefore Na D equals 2.7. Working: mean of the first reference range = 4.35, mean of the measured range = 3.99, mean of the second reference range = 4.35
